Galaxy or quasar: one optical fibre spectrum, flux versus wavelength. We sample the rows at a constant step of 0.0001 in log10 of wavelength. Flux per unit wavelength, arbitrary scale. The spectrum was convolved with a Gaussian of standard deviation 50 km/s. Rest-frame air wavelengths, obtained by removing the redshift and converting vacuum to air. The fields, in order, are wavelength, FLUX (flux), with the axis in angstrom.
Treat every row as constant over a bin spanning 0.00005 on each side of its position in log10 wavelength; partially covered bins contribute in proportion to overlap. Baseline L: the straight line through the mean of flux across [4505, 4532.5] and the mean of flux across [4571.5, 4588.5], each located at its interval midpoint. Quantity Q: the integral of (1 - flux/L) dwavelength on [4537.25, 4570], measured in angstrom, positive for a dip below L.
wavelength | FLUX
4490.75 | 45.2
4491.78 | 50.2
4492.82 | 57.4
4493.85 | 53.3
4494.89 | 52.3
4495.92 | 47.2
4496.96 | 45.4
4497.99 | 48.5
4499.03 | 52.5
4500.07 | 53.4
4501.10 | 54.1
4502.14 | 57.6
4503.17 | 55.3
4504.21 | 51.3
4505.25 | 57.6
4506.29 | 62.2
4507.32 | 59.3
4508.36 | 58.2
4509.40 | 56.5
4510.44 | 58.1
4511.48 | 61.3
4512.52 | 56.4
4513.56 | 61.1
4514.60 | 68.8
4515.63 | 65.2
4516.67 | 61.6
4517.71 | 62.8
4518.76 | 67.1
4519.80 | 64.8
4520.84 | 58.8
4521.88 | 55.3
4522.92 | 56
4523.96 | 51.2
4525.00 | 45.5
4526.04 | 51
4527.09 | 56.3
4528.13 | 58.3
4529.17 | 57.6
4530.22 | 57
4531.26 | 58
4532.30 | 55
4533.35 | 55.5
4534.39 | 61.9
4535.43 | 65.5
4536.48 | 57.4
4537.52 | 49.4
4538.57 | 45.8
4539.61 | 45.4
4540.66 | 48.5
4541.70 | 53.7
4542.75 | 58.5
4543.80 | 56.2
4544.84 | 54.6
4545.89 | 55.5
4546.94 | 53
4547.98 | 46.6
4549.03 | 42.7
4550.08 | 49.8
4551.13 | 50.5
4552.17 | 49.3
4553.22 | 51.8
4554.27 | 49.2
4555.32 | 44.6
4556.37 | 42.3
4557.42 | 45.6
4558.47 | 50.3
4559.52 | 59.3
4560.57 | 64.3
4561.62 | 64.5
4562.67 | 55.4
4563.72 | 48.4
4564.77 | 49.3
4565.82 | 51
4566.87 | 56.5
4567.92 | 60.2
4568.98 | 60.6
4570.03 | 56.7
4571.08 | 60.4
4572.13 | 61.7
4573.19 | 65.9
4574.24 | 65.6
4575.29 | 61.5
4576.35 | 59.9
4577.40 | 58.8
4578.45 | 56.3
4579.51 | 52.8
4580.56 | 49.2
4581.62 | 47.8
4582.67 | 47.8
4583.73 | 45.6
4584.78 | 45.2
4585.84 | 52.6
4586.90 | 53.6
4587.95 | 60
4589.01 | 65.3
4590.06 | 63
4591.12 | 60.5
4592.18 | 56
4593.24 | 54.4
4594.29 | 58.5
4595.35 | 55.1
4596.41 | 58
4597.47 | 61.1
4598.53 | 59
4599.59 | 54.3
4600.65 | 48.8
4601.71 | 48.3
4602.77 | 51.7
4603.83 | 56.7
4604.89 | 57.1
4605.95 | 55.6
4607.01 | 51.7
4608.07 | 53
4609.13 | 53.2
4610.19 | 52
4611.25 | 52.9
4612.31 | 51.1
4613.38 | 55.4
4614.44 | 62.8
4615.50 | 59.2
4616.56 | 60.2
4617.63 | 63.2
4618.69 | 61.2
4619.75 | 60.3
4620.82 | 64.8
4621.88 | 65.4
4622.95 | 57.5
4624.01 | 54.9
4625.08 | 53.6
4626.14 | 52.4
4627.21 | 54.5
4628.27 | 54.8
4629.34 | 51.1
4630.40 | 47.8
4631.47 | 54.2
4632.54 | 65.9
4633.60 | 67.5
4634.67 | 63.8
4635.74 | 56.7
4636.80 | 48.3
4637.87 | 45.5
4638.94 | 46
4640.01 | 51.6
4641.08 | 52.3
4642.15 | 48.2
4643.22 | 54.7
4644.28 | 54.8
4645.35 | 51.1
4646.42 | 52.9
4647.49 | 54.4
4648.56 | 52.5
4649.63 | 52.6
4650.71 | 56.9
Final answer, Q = 2.6 angstrom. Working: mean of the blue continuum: 58.6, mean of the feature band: 52.1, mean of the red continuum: 55.3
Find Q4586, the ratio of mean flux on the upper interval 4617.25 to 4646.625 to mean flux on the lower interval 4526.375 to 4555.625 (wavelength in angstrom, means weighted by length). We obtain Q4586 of 1.0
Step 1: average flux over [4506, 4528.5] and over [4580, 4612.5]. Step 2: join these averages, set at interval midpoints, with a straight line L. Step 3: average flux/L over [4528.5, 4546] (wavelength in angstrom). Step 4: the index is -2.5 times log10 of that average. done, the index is 0.05 mag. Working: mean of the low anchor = 58.9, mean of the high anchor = 54.2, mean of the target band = 55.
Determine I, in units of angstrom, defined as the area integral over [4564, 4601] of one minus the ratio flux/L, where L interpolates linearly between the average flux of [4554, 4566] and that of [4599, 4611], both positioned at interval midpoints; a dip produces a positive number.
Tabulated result -2.7 angstrom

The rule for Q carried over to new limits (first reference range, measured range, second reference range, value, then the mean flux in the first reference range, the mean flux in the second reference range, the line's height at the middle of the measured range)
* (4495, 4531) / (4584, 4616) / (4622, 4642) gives -0.2 angstrom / 56.8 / 54.4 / 55.1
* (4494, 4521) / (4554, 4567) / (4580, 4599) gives 0.9 angstrom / 57.5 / 55.1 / 56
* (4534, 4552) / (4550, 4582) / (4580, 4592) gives -1.0 angstrom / 52.5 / 53.8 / 53.2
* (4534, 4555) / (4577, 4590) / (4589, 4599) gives 0.9 angstrom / 52.1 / 58.8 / 57.4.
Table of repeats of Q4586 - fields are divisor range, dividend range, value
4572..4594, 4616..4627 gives 1.05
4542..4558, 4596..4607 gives 1.10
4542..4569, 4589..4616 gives 1.06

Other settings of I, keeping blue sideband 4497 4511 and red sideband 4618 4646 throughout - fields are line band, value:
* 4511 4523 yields -1.4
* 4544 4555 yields 1.0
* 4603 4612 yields 0.2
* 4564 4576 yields -0.7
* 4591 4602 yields -0.1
